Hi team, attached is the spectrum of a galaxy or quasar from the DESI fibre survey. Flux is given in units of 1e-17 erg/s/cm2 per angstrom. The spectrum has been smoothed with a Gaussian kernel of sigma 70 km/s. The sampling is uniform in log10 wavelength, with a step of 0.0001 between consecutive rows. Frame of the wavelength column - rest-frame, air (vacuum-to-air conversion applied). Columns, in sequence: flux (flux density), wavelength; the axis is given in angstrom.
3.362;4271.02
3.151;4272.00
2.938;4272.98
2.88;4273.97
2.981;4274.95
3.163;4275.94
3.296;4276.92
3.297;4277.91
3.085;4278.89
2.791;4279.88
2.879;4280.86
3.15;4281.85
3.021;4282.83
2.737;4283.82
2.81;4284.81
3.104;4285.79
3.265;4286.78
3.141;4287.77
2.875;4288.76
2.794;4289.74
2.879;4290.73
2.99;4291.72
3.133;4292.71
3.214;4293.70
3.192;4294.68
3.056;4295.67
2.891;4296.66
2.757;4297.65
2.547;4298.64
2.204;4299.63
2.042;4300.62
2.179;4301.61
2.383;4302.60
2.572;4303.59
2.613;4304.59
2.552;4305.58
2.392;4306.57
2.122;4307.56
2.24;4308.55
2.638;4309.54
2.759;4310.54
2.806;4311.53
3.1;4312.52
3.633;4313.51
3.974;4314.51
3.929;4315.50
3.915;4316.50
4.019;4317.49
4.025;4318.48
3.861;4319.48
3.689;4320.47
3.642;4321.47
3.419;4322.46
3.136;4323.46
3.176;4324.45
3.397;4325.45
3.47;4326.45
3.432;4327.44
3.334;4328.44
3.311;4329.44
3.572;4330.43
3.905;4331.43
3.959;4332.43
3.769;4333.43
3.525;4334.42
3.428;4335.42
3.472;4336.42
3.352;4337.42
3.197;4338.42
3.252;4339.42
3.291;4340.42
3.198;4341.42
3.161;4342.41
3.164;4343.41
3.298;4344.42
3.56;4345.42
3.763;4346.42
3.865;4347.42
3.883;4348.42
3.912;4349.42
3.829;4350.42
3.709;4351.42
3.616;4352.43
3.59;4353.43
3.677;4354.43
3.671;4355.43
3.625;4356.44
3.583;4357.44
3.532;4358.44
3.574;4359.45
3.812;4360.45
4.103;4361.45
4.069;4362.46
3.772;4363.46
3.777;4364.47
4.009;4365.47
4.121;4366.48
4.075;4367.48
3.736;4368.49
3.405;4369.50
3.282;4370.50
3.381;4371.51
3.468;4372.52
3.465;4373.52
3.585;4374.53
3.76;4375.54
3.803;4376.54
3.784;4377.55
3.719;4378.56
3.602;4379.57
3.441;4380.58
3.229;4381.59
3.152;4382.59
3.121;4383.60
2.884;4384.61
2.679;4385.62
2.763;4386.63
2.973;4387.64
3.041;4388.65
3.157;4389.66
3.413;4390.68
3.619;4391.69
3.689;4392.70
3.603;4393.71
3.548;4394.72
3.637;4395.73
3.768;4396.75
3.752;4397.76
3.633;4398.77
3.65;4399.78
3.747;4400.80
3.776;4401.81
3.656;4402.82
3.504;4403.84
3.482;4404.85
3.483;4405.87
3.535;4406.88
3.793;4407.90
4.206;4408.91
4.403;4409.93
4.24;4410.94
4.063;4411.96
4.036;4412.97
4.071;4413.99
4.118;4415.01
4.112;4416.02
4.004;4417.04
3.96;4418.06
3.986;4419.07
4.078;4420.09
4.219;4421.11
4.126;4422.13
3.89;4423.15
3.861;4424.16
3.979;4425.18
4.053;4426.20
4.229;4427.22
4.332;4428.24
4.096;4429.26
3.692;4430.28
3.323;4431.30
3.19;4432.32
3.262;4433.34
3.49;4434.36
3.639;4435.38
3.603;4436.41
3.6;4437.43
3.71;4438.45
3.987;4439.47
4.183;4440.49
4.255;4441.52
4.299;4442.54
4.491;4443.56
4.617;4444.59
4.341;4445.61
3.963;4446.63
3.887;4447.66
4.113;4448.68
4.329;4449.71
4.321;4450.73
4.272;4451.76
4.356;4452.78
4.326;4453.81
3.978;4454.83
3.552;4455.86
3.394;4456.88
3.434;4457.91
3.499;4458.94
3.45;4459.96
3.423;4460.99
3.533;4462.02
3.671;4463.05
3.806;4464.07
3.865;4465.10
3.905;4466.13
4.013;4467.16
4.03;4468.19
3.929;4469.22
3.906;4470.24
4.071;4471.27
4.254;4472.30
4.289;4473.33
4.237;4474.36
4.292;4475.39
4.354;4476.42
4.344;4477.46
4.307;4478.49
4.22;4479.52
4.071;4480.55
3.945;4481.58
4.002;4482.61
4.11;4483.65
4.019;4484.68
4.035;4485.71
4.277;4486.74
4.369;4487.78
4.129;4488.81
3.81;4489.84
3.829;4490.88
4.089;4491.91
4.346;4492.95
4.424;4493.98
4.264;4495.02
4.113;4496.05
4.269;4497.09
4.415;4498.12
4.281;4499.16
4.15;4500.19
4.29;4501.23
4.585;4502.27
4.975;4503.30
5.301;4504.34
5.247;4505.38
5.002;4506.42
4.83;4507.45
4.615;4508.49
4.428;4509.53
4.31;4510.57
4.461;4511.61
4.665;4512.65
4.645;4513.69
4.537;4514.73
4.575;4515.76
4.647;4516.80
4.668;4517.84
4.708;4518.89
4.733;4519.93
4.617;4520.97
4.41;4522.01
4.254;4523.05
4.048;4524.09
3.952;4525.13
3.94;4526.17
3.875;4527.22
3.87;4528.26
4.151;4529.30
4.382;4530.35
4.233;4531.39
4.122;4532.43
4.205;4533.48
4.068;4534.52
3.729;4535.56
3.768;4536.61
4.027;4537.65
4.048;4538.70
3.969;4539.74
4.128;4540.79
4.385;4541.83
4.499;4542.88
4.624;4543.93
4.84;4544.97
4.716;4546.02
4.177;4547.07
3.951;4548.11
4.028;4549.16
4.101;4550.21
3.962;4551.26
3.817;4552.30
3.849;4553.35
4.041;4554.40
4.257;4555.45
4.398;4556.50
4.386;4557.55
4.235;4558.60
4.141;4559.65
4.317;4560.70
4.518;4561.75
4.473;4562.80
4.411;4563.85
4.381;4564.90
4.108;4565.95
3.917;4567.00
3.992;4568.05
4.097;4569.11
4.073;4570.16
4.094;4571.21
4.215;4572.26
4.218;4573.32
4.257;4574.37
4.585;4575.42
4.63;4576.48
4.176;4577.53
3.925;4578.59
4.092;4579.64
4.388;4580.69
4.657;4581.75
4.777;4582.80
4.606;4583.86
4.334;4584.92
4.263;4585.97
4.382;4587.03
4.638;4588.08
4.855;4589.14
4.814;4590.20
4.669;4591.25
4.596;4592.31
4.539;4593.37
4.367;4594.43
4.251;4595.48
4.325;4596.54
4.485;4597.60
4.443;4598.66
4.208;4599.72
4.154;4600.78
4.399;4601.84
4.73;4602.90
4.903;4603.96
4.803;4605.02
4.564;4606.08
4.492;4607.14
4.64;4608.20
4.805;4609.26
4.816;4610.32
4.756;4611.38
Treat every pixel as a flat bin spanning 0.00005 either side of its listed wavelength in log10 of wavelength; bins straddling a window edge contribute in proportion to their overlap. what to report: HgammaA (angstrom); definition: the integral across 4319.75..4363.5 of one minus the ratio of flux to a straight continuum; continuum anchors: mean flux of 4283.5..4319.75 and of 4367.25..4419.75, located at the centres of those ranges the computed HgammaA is -4.33 angstrom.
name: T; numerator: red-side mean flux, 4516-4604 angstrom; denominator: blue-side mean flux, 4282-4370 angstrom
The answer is 1.29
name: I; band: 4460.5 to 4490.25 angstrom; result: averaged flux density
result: 4.04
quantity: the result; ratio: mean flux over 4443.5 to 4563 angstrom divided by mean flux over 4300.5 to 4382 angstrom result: 1.22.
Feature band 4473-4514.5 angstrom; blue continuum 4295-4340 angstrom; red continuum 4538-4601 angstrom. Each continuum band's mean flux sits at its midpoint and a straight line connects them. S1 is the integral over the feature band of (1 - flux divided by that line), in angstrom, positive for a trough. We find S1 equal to -4.1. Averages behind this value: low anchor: 3.17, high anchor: 4.31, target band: 4.36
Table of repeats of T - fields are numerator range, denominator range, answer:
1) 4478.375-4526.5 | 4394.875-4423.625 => 1.13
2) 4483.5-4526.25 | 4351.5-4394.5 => 1.25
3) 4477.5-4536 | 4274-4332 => 1.41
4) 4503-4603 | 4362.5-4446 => 1.16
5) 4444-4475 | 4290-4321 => 1.33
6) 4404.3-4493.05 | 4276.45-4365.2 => 1.21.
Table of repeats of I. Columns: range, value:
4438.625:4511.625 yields 4.17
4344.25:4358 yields 3.69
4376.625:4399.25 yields 3.38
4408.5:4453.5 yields 4.02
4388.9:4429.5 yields 3.86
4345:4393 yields 3.57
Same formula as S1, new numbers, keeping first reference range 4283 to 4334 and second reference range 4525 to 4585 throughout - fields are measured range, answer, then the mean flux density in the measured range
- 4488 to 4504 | -1.34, 4.28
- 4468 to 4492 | -1.54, 4.12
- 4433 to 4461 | -1.55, 3.93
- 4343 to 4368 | -3.20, 3.75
